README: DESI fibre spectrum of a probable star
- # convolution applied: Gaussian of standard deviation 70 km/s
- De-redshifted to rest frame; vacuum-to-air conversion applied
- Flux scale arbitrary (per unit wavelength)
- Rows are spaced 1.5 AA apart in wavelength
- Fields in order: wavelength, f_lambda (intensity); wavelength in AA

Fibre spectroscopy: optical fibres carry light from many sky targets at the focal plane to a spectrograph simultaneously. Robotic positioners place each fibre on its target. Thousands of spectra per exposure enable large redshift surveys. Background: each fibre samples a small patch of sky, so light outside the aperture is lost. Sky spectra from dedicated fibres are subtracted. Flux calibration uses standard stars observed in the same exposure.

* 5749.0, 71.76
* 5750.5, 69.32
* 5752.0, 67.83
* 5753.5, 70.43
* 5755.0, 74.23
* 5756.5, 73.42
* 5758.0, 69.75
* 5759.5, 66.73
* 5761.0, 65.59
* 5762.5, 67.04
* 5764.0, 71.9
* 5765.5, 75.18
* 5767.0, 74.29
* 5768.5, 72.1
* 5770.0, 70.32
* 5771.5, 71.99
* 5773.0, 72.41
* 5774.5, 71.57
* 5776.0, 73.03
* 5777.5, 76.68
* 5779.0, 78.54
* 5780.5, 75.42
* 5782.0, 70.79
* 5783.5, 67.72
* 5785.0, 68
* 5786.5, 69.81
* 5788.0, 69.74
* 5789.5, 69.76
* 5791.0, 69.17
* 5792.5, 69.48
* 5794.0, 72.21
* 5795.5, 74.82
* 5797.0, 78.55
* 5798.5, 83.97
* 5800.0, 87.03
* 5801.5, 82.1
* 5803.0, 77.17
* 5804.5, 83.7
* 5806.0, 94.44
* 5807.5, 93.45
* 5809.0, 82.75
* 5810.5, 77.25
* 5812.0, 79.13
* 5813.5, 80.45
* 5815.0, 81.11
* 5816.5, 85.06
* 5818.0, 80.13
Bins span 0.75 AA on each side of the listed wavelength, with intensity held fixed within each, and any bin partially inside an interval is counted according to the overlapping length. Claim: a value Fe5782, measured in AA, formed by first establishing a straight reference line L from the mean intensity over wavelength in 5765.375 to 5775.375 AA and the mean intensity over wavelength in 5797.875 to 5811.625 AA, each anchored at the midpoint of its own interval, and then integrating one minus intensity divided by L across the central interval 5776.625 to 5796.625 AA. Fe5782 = 1.6 AA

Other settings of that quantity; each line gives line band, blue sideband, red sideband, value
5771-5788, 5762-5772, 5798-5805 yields 0.8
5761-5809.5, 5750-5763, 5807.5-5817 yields 0.4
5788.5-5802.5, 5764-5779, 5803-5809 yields 1.2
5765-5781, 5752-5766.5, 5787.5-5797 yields -0.6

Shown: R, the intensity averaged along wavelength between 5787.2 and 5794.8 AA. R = 70.1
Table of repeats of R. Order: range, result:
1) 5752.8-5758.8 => 71.9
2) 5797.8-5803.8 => 82.6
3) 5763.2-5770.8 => 72.7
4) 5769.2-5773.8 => 71.6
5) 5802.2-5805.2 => 80.4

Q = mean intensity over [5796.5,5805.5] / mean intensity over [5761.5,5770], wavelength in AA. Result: 1.15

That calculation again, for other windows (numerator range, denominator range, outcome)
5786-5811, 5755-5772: 1.11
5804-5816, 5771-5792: 1.17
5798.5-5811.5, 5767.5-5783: 1.16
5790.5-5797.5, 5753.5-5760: 1.02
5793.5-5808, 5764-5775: 1.14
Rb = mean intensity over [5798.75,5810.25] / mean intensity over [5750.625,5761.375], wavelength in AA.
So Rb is 1.22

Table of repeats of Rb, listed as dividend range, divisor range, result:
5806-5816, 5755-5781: 1.16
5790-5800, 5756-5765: 1.09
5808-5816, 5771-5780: 1.09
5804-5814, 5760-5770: 1.19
